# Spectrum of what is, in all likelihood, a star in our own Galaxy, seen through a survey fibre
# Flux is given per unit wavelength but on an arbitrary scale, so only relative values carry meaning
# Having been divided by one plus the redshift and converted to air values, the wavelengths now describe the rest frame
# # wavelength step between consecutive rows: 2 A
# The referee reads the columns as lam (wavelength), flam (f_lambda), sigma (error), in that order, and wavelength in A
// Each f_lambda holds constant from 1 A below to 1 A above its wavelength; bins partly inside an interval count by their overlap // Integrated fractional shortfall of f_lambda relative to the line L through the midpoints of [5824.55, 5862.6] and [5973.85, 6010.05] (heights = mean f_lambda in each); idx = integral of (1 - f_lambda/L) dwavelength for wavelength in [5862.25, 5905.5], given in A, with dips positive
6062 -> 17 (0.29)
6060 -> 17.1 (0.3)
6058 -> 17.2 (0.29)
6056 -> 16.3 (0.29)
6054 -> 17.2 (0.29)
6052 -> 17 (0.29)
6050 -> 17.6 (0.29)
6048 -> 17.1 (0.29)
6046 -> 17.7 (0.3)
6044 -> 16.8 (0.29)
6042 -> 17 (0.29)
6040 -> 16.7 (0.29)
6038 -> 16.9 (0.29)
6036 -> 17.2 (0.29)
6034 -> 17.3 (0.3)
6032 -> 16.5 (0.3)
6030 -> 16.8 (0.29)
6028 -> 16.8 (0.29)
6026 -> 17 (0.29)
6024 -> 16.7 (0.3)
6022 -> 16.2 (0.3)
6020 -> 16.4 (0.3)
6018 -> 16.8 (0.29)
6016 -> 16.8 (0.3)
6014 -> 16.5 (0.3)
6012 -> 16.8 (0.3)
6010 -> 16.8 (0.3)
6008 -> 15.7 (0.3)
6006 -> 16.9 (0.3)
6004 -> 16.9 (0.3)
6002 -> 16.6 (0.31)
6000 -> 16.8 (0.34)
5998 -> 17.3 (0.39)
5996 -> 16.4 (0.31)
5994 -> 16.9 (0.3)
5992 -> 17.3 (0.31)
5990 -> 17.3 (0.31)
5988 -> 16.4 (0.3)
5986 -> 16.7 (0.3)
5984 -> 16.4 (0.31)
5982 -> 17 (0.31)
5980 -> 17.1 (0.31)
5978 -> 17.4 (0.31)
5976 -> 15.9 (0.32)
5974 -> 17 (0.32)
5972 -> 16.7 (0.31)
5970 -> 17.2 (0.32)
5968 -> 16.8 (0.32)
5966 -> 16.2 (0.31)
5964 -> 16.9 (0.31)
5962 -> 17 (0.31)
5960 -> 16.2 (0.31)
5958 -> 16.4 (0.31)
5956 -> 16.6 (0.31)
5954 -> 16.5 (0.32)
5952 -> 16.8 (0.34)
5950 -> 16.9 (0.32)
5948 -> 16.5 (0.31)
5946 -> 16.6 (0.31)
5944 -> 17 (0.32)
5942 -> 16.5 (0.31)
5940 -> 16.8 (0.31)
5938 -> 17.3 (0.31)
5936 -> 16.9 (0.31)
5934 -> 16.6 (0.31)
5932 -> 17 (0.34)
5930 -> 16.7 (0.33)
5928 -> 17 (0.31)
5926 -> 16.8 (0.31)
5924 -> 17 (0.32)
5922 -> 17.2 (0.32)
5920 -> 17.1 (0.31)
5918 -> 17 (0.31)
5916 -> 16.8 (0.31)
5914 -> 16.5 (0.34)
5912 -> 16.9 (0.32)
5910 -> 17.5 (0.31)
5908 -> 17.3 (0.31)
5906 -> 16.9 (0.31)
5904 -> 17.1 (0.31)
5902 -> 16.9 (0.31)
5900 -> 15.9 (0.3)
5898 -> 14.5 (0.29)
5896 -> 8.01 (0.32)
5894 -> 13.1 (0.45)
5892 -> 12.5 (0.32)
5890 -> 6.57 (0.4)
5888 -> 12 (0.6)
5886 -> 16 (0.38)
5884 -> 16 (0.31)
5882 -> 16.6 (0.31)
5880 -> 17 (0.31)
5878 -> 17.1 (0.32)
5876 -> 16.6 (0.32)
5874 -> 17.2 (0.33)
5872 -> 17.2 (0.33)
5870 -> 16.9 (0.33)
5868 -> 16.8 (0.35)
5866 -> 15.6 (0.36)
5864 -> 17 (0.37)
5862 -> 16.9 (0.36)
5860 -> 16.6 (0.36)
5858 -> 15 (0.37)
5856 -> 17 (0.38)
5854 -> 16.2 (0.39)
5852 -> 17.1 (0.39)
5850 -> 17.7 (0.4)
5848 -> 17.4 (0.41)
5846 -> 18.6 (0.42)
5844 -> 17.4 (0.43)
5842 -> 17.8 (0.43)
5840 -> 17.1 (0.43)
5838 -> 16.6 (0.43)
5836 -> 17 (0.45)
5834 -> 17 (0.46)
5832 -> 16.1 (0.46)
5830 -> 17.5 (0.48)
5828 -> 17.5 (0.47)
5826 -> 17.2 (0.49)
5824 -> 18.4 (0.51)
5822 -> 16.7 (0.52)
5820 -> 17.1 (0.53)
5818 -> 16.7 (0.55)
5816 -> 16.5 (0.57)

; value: 4.7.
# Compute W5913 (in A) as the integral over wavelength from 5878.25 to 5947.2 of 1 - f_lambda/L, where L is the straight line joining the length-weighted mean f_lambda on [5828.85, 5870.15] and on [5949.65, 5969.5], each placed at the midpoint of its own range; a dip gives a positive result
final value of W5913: 3.81 A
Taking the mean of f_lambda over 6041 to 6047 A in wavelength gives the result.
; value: 17.2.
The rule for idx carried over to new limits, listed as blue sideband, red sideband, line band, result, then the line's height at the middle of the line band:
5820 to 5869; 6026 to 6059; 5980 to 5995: 0.12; 17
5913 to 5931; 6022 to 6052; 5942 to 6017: 0.92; 16.9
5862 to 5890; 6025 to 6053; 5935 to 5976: -0.57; 16.5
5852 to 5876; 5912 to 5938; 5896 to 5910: 0.74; 16.8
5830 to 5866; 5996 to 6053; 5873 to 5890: 1.43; 16.9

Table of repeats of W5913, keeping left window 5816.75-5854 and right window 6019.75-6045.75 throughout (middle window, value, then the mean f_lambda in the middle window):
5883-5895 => 3.11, 12.7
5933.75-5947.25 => 0.16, 16.8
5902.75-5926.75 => 0.09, 17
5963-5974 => 0.12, 16.8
